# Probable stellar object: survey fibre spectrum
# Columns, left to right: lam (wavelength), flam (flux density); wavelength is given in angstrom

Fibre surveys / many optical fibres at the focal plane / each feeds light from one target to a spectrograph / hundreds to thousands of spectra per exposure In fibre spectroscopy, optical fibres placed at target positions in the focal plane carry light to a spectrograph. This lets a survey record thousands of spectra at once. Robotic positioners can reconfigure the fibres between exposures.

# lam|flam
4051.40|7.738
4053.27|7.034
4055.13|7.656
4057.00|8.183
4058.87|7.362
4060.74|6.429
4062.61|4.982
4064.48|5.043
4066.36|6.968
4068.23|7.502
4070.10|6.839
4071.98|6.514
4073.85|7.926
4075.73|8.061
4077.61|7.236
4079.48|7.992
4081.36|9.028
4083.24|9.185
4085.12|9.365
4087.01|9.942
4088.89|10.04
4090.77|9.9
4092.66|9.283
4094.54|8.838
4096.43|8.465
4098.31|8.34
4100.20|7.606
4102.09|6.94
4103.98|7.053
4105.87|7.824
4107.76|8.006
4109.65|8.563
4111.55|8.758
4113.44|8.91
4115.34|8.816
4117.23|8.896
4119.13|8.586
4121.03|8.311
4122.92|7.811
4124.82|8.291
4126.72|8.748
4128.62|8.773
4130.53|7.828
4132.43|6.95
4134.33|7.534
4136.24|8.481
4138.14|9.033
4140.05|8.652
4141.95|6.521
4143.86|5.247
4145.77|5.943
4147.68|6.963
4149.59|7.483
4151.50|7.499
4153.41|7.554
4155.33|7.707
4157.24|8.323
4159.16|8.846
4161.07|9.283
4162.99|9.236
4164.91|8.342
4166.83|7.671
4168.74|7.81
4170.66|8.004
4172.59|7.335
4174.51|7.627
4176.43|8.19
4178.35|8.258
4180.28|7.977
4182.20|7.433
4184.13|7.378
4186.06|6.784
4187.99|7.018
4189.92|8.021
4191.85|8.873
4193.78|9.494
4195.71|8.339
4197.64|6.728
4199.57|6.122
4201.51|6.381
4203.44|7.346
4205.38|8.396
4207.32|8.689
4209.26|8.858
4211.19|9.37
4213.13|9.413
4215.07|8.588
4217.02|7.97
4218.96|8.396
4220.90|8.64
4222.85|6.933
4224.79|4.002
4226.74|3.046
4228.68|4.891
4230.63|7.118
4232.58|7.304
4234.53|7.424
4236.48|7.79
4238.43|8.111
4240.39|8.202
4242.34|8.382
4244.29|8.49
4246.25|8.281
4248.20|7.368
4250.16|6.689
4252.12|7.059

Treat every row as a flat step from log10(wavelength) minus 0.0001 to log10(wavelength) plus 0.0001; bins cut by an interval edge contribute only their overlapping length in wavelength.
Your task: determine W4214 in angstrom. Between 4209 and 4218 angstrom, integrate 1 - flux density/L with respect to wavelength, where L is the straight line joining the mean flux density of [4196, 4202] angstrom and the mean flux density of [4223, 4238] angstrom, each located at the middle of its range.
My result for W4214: -3.5 angstrom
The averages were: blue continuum 6.63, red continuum 6.08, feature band 8.84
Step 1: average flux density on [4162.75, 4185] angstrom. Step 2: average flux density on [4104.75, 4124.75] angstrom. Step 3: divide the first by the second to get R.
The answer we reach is 0.94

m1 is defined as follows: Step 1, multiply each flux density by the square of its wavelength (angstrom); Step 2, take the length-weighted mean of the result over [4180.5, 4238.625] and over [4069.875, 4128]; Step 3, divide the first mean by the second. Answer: 0.9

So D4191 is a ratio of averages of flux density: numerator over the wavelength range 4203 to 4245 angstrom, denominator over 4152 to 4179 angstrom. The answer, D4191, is 0.93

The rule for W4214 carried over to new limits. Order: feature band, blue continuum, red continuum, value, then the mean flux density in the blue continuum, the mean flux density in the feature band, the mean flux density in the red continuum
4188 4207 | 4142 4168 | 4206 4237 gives -0.6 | 7.66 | 7.74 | 7.41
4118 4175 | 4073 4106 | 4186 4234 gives 1.0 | 8.52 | 7.88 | 7.48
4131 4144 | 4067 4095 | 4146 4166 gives 0.8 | 8.49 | 7.64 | 8.04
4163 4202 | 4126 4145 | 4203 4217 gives 2.7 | 7.75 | 7.74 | 8.66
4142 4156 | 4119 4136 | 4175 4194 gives 2.0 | 8.08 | 6.87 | 7.87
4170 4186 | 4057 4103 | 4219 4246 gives -0.8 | 7.92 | 7.71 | 7.04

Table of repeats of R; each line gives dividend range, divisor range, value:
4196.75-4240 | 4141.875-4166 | 0.96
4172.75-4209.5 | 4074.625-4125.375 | 0.91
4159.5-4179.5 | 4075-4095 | 0.91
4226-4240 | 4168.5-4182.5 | 0.85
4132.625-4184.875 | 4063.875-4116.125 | 0.95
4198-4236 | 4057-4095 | 0.92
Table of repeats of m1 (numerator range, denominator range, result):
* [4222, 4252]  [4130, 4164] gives 0.94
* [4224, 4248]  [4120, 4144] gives 0.92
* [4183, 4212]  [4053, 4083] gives 1.16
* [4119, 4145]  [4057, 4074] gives 1.22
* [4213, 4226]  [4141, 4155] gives 1.14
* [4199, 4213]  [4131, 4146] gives 1.12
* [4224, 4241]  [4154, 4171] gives 0.80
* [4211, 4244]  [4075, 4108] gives 0.92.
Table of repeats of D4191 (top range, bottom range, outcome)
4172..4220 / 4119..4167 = 1.01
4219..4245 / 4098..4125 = 0.85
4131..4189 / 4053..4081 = 1.09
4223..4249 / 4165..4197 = 0.88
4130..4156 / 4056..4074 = 1.10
